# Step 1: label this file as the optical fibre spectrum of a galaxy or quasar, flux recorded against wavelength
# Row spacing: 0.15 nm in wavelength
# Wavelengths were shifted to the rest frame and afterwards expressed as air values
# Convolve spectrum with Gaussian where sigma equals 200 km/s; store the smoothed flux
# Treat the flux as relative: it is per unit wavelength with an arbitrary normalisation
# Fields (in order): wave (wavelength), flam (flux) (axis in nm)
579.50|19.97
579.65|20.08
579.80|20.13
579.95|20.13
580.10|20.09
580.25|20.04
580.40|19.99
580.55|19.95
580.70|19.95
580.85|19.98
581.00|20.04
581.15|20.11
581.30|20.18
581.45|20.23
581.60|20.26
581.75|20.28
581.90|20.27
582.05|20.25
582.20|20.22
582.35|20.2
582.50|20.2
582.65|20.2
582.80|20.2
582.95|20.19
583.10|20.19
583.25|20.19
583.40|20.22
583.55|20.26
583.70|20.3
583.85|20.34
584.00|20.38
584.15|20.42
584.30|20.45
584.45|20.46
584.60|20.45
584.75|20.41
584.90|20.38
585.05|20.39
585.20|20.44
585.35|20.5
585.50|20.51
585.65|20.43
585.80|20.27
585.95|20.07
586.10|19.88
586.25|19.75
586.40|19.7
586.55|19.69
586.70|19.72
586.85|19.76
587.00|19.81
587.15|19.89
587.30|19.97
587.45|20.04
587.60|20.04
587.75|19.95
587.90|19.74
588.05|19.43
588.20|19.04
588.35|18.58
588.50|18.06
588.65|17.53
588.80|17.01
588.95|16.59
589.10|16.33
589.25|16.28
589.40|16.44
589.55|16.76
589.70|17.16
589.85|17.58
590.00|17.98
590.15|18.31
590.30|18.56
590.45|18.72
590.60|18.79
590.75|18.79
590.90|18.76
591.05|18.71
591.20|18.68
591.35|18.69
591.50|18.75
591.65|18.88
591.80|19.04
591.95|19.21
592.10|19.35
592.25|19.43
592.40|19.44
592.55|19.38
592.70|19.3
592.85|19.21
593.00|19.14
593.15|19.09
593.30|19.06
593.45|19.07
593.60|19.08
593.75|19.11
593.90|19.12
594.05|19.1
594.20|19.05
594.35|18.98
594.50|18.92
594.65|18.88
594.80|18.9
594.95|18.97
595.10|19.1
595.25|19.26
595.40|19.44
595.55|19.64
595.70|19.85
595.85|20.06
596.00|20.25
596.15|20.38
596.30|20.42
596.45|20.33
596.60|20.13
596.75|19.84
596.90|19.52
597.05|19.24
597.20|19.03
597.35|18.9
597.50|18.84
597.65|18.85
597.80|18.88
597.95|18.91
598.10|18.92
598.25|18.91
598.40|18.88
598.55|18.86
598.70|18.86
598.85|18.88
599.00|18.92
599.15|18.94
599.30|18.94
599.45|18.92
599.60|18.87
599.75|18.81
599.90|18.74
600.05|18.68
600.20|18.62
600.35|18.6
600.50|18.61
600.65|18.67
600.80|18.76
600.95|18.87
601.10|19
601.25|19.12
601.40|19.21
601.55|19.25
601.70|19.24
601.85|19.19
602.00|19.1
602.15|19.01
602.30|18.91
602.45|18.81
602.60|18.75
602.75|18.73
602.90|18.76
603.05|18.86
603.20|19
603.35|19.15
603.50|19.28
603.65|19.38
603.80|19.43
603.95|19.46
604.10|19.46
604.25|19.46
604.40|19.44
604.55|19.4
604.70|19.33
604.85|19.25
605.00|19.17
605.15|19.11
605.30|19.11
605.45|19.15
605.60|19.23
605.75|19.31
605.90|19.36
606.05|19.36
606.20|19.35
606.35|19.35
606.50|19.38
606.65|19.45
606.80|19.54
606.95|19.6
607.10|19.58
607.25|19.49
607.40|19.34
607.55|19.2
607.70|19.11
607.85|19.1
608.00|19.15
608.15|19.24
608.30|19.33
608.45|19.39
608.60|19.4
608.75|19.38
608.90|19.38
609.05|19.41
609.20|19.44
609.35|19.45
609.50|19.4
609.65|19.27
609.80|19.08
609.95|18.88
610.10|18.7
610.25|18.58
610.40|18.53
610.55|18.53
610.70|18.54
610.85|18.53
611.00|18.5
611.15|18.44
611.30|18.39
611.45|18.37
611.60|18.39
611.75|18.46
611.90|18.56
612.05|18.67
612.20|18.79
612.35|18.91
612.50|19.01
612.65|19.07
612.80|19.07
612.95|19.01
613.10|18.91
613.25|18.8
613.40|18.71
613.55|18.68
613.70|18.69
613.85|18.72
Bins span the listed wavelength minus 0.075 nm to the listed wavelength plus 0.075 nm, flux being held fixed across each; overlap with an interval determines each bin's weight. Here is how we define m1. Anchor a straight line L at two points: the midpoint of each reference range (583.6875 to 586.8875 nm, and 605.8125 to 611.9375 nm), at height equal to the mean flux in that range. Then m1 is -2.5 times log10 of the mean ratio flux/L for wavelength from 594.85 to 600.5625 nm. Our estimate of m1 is 0.02 mag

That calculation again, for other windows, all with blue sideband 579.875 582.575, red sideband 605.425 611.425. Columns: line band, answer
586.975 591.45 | 0.08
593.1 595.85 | 0.03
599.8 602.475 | 0.03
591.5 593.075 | 0.03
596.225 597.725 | 0.00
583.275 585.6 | -0.02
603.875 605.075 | 0.00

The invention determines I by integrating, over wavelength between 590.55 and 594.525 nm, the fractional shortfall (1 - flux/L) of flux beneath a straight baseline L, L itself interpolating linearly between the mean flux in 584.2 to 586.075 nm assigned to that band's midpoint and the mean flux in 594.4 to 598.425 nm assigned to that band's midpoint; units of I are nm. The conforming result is 0.14 nm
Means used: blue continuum 20.4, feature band 19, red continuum 19.4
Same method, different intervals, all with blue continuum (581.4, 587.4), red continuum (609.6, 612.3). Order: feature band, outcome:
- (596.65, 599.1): 0.05 nm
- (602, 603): 0.01 nm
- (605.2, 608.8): -0.09 nm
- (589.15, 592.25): 0.24 nm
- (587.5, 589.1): 0.12 nm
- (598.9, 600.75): 0.05 nm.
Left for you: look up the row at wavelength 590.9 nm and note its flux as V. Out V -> 18.76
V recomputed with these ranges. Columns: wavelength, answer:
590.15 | 18.31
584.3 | 20.45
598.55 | 18.86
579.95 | 20.13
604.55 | 19.4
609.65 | 19.27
